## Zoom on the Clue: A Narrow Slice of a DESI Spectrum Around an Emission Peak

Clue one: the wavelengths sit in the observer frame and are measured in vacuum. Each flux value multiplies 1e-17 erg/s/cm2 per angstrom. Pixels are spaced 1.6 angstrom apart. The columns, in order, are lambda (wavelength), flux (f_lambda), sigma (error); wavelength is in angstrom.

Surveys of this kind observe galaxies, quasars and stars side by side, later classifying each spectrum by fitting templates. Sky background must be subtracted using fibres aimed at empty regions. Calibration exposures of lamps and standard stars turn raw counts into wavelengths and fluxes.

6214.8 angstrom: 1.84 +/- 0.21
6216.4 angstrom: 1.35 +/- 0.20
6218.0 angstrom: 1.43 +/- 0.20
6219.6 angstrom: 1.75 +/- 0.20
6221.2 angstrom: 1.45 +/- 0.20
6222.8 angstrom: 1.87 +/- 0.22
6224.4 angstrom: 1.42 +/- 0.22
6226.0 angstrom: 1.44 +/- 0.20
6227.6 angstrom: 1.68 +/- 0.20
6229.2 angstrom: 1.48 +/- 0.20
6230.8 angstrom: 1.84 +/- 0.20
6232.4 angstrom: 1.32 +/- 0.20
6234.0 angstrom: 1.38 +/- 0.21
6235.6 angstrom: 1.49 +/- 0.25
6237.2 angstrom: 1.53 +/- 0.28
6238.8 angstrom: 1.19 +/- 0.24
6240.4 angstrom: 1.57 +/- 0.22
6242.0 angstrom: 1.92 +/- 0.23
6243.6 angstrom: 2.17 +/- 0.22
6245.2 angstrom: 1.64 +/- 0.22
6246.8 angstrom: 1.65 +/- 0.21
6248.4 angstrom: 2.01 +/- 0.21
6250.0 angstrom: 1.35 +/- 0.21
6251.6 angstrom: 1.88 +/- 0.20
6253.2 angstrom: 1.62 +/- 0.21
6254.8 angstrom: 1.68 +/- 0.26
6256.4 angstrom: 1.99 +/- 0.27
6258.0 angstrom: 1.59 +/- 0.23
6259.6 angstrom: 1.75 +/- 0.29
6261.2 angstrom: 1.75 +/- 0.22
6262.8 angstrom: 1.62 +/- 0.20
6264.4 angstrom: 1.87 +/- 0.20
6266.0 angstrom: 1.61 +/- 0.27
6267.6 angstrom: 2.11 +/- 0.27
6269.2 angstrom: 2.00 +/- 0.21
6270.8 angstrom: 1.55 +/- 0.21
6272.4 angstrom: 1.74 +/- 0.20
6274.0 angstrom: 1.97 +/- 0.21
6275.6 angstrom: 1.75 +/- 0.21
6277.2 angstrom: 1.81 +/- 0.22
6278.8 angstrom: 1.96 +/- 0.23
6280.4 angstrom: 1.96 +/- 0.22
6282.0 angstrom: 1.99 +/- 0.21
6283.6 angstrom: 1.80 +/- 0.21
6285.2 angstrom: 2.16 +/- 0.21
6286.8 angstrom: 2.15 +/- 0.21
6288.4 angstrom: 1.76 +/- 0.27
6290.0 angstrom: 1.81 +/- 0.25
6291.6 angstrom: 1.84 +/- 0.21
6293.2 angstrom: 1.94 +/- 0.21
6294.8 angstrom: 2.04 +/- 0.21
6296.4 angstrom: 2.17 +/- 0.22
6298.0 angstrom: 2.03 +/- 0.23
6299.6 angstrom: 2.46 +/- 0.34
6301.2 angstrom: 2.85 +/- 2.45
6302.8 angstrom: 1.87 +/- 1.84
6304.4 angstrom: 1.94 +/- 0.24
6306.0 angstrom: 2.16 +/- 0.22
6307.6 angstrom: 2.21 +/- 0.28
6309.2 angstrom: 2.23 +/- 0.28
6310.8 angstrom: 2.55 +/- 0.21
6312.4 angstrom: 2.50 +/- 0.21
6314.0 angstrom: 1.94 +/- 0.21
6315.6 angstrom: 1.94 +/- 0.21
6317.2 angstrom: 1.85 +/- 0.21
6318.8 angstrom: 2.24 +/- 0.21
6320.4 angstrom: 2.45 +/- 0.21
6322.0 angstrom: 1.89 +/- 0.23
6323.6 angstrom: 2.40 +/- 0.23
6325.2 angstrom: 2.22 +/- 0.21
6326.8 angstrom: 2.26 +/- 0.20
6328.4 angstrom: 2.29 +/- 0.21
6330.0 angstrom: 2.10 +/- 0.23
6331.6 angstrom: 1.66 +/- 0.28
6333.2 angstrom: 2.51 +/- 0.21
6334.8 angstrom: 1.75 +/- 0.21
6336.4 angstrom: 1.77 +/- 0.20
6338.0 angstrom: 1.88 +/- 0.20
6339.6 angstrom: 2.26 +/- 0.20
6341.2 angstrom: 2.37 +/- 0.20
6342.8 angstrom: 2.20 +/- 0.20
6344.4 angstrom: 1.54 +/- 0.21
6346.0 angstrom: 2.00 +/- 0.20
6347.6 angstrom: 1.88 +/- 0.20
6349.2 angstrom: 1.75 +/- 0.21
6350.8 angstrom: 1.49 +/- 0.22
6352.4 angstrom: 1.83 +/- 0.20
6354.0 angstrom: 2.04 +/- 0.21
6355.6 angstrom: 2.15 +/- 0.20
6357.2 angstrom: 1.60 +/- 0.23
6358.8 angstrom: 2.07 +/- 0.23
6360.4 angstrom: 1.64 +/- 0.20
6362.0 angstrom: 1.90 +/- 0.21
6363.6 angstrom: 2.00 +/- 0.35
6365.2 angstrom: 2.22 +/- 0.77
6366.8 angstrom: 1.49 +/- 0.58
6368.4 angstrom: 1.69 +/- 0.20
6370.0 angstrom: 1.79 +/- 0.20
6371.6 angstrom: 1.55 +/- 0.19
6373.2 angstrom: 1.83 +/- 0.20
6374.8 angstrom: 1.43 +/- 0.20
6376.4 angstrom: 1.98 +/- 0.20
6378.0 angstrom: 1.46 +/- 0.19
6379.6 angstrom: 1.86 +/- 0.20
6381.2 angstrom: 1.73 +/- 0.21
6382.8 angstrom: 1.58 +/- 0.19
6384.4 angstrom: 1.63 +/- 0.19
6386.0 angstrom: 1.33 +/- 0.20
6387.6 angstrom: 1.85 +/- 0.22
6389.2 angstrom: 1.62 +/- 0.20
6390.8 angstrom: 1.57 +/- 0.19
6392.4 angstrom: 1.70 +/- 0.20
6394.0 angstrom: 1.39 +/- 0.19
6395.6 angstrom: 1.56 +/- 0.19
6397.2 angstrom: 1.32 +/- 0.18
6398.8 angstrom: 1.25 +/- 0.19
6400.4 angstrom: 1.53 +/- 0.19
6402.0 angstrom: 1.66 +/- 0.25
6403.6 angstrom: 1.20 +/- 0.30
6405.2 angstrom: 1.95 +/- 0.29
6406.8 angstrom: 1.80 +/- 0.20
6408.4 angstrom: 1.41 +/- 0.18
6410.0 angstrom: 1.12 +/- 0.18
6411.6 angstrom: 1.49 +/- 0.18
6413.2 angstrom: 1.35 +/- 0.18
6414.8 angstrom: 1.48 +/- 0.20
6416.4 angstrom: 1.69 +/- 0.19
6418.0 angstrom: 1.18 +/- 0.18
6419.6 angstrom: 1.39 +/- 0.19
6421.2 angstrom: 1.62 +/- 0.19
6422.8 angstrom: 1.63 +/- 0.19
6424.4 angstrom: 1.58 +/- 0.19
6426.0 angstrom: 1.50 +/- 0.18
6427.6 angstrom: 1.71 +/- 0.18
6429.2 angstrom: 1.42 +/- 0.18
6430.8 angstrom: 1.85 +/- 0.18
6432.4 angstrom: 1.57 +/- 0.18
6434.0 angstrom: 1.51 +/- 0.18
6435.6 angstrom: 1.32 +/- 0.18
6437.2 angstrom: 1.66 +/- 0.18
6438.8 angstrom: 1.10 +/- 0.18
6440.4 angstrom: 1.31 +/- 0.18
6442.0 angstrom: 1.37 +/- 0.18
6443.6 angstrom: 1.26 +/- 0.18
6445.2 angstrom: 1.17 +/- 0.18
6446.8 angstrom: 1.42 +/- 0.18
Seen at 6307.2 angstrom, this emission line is Mg II 2798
